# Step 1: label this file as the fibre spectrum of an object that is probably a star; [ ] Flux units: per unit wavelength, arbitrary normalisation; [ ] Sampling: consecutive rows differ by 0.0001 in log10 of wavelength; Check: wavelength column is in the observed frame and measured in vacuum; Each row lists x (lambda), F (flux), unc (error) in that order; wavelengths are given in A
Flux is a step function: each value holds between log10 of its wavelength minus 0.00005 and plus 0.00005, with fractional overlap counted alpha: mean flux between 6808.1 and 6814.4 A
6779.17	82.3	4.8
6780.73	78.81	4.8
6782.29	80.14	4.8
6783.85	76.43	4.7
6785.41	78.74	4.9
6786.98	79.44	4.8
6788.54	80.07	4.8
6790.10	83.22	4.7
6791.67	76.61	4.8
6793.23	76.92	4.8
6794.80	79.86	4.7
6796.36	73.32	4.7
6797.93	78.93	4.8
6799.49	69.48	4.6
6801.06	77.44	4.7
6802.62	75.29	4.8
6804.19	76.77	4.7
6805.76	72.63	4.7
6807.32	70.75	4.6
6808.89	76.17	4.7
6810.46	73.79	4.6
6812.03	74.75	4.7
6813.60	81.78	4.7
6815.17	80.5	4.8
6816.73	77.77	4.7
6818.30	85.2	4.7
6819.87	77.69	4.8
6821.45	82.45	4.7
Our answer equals 76.5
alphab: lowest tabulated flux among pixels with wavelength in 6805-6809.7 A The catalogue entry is 70.75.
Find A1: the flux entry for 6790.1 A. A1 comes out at 83.22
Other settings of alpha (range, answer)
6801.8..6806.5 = 74.9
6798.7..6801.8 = 73.5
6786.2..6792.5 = 79.9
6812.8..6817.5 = 80.1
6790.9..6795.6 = 77.8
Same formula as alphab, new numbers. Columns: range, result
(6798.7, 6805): 69.48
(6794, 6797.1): 73.32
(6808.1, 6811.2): 73.79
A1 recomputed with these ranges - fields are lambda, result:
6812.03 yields 74.75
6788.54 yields 80.07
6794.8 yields 79.86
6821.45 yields 82.45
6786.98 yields 79.44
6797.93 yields 78.93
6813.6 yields 81.78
